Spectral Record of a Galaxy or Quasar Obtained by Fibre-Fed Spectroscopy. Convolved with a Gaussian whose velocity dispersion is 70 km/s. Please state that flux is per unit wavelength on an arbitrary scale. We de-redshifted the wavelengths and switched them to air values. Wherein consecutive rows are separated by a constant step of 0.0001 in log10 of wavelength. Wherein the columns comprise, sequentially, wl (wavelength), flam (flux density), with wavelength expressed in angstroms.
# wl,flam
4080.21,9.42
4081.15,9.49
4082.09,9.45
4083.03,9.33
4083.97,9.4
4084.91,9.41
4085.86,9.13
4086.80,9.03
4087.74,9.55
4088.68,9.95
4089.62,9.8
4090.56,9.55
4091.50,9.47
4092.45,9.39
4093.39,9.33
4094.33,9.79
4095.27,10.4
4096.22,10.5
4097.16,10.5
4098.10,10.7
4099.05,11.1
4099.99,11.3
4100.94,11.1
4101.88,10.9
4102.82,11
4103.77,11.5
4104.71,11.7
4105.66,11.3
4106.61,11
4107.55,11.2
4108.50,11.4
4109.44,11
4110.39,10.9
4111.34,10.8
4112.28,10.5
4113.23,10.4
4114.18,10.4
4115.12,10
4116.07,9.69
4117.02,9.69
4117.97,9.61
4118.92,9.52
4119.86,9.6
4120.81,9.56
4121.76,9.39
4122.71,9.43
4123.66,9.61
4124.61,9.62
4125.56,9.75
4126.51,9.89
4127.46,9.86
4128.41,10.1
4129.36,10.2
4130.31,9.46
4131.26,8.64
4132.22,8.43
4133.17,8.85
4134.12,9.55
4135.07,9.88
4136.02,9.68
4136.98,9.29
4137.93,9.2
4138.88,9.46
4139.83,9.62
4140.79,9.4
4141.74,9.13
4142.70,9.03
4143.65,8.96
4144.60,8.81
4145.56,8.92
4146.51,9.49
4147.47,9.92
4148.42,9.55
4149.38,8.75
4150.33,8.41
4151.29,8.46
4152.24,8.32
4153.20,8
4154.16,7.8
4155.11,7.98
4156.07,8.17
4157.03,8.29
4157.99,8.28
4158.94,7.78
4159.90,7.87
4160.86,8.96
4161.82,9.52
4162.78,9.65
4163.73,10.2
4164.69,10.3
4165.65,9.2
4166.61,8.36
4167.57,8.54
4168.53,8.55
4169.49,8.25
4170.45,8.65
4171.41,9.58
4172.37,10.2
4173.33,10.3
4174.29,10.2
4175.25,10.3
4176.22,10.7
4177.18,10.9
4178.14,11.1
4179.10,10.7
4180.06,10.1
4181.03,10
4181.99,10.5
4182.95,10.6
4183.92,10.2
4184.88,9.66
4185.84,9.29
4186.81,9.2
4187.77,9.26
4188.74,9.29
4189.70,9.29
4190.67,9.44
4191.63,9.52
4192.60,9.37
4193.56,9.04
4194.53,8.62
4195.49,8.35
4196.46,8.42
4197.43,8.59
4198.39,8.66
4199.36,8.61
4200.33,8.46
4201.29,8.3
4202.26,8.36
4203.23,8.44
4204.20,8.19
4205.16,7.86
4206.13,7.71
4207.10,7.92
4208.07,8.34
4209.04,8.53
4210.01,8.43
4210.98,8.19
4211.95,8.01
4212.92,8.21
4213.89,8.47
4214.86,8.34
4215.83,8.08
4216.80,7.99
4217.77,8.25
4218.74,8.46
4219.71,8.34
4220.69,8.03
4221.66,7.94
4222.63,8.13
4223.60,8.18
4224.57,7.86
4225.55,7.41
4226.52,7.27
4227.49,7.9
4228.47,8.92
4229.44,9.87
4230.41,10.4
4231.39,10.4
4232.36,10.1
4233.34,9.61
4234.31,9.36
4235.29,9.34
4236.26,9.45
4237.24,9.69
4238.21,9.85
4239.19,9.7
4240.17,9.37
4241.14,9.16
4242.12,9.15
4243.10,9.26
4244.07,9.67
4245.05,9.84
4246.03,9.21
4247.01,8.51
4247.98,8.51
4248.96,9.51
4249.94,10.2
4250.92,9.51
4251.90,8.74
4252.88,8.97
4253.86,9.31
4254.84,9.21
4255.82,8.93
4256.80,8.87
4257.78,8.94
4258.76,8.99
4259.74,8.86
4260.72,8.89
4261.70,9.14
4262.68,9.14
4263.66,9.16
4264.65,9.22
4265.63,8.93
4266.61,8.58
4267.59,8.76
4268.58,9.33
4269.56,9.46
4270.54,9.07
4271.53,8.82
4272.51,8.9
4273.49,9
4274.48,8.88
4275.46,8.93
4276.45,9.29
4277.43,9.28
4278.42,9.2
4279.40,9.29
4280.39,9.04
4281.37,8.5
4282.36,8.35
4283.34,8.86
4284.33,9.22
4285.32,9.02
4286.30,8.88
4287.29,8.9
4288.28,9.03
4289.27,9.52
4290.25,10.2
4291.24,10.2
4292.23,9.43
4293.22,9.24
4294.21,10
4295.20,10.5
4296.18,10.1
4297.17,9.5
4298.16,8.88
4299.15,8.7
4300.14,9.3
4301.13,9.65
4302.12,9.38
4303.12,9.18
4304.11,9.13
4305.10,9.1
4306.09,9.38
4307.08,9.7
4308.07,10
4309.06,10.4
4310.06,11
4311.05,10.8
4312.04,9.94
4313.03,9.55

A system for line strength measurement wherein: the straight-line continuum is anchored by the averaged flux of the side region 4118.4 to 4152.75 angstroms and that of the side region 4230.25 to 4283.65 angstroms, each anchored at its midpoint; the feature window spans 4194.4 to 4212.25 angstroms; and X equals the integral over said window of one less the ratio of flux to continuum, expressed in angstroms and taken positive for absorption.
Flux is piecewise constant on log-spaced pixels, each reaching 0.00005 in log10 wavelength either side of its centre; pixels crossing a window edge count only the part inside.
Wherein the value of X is 1.8 angstroms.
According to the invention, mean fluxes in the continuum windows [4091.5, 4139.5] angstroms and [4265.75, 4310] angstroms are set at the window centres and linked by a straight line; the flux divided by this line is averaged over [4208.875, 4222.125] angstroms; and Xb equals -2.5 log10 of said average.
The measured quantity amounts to 0.17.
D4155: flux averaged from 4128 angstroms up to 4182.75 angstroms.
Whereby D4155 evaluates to 9.28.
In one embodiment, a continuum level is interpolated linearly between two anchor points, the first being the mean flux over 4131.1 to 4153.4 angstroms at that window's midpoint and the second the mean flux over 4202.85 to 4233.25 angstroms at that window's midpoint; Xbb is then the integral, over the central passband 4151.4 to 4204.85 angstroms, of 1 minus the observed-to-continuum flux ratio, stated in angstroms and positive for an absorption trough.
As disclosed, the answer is -2.42 angstroms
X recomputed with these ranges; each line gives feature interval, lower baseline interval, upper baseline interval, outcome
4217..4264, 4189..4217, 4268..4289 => -1.5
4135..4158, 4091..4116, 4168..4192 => 2.9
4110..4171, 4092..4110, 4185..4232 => 4.5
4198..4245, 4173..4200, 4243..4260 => 3.5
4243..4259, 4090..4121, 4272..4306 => 0.5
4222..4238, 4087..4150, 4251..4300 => 0.6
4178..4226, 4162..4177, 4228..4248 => 4.0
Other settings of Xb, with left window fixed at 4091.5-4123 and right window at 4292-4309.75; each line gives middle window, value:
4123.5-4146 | 0.102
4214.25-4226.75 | 0.227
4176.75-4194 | 0.024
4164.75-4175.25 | 0.097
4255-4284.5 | 0.081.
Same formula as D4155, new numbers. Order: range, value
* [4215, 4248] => 8.92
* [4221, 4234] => 8.77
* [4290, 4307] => 9.51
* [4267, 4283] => 9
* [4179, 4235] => 8.8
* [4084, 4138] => 10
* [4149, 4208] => 9.07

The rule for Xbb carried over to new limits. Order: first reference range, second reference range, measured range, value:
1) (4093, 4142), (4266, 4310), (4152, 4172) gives 2.41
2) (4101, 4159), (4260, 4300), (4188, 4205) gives 1.21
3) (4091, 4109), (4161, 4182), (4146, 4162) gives 2.34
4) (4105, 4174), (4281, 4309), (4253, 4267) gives 0.55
